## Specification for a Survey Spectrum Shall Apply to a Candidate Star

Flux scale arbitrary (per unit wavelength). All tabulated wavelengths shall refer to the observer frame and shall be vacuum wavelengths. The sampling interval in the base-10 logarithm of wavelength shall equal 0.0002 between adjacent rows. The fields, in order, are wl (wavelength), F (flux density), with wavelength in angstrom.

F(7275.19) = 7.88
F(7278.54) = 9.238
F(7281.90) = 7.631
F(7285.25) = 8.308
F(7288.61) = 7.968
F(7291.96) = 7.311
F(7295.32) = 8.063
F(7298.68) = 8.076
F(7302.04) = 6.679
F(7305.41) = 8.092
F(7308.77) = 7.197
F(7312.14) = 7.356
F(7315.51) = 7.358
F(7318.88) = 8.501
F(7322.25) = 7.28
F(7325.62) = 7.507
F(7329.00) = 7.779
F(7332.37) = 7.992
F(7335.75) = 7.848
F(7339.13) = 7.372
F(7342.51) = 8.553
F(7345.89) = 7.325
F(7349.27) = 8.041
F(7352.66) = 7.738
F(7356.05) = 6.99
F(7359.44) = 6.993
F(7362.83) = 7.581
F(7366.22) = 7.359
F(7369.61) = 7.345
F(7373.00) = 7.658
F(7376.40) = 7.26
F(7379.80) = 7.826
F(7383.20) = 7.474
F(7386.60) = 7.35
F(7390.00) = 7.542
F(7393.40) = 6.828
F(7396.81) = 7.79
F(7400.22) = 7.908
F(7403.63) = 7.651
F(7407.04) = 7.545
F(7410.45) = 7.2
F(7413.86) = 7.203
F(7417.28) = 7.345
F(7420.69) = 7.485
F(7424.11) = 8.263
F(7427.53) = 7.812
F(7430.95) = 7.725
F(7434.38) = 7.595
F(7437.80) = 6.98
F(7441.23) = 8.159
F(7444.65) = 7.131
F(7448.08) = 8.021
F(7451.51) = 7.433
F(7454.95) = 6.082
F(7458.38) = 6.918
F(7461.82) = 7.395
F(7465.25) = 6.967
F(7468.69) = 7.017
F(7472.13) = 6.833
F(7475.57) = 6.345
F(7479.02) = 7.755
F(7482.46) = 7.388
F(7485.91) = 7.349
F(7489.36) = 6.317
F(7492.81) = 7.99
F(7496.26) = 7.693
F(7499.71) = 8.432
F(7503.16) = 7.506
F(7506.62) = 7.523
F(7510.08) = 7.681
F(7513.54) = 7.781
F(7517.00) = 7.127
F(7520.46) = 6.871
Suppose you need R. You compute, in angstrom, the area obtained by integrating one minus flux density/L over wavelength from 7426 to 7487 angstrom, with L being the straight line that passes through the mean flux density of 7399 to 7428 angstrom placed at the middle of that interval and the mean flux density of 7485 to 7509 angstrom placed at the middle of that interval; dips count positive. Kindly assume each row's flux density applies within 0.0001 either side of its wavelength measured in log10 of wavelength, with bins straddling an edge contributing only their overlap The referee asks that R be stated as 2.4 angstrom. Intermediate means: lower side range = 7.59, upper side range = 7.56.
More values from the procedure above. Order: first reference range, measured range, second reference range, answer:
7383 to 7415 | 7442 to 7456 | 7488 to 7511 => 0.46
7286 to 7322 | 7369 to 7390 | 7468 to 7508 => 0.10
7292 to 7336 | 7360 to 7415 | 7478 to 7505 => 1.06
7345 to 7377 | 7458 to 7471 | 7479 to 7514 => 0.79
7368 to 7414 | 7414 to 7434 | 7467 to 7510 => -0.64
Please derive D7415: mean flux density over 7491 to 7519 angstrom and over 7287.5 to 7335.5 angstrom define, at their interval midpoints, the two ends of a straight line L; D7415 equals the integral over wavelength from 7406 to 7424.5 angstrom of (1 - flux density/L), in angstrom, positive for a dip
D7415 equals 0.56 angstrom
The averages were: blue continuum 7.66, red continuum 7.71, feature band 7.45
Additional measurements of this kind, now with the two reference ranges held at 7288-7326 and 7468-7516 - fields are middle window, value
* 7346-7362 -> 0.26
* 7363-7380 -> 0.16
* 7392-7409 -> -0.10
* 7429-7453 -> -0.39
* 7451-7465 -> 0.99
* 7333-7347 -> -0.44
